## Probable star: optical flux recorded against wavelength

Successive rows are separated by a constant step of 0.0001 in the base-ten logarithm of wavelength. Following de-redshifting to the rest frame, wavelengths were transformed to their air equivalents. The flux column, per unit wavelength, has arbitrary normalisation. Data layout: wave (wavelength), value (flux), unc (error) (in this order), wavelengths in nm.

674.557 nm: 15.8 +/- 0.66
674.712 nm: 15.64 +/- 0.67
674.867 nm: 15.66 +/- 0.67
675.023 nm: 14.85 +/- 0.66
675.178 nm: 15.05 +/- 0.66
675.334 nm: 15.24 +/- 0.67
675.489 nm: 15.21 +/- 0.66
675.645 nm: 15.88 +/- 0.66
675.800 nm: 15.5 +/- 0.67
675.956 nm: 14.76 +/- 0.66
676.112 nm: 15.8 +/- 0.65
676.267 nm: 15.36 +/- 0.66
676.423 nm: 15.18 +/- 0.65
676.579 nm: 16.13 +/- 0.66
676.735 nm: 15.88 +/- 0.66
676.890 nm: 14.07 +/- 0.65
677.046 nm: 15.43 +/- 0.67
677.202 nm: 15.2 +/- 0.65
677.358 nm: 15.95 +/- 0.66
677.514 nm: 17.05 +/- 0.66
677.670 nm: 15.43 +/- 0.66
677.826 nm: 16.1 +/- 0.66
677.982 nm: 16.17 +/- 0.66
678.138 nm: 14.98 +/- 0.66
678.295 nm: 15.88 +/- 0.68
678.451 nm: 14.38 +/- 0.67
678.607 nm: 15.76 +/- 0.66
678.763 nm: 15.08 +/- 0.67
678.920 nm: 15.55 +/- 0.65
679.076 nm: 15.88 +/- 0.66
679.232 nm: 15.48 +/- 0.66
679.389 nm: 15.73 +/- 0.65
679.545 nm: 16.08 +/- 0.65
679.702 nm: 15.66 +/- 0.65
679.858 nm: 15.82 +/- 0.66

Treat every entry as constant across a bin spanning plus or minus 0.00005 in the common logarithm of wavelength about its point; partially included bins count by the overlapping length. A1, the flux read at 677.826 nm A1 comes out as 16.1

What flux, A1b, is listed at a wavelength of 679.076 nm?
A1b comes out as 15.88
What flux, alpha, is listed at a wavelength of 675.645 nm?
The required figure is 15.88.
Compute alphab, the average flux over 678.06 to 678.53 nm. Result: 15.1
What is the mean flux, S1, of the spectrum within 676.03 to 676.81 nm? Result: 15.7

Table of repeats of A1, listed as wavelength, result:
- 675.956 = 14.76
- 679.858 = 15.82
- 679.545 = 16.08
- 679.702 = 15.66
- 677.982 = 16.17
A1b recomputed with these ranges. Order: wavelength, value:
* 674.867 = 15.66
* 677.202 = 15.2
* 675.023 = 14.85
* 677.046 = 15.43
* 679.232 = 15.48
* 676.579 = 16.13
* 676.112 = 15.8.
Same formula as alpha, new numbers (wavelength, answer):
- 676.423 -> 15.18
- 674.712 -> 15.64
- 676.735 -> 15.88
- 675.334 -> 15.24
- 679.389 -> 15.73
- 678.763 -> 15.08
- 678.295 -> 15.88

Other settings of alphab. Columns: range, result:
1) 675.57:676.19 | 15.5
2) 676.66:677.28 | 15.2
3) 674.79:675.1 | 15.2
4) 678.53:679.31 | 15.6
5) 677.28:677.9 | 16.1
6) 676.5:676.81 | 16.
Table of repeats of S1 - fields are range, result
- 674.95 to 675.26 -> 15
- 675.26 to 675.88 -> 15.5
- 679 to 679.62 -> 15.8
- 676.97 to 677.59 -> 15.9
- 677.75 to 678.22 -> 15.7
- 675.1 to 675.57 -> 15.2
